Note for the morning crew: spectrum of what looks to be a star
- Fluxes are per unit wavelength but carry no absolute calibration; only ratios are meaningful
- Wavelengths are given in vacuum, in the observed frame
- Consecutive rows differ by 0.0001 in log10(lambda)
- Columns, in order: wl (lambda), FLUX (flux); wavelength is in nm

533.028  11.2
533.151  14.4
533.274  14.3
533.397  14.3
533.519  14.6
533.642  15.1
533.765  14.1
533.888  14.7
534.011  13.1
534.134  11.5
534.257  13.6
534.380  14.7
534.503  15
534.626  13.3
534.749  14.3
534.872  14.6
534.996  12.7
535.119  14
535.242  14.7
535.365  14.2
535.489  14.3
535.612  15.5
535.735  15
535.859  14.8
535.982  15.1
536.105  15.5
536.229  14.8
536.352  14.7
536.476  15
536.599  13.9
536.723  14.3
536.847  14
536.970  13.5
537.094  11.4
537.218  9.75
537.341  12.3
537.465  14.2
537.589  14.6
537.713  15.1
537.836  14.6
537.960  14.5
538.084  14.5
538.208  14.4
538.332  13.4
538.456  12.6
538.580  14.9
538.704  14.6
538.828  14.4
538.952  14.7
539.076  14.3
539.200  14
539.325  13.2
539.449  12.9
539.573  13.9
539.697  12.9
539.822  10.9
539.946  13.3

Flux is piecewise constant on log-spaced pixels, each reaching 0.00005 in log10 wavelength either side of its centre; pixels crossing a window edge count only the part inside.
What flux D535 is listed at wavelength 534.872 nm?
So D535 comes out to 14.6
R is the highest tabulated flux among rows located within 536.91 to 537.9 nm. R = 15.1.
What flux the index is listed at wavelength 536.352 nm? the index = 14.7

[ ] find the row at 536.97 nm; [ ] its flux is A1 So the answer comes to 13.5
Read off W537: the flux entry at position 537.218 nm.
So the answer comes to 9.75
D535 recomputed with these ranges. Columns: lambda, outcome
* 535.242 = 14.7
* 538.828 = 14.4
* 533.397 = 14.3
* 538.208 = 14.4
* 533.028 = 11.2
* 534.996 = 12.7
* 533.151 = 14.4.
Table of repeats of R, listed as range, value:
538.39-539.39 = 14.9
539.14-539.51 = 14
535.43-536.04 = 15.5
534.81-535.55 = 14.7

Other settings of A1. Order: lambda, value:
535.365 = 14.2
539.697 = 12.9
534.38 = 14.7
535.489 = 14.3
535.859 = 14.8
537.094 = 11.4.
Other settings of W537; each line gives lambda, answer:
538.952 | 14.7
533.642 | 15.1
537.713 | 15.1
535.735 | 15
